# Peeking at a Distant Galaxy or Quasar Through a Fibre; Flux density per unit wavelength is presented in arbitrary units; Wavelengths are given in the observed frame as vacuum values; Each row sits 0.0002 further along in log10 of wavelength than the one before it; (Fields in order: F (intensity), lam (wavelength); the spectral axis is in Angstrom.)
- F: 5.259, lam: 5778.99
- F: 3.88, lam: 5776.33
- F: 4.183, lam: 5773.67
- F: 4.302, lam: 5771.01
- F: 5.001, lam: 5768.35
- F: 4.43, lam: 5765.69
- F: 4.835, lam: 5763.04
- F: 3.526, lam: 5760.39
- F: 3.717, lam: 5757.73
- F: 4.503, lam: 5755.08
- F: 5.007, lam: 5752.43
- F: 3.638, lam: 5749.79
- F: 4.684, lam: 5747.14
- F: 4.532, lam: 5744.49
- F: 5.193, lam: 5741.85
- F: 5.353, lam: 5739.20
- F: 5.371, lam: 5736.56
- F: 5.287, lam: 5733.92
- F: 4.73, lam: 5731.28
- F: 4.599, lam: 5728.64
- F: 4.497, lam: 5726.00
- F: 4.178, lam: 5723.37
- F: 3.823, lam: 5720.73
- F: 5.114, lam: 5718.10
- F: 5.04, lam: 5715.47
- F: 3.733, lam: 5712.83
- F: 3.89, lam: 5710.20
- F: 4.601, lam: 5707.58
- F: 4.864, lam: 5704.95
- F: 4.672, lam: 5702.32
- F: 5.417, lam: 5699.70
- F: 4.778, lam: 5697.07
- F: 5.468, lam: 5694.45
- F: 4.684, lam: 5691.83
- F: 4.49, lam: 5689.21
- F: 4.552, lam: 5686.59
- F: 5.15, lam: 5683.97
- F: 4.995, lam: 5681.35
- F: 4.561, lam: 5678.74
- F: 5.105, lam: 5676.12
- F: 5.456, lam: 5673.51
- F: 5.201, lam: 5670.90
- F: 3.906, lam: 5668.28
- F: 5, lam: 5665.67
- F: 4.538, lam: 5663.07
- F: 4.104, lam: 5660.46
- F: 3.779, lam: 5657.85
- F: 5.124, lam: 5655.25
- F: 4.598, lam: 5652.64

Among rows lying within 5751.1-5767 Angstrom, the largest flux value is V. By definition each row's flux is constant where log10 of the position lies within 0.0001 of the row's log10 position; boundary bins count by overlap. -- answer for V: 5.007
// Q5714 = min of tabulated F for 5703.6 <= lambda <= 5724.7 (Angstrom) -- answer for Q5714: 3.733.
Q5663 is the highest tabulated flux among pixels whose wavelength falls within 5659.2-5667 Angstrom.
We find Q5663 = 5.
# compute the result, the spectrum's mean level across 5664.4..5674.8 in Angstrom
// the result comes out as 4.89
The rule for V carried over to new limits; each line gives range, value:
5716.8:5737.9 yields 5.371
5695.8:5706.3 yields 5.417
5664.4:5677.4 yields 5.456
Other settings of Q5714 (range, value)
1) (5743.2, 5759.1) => 3.638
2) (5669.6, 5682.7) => 4.561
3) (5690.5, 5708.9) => 4.601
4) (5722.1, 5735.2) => 4.178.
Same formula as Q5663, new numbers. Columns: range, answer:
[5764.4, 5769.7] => 5.001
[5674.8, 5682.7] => 5.105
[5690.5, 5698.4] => 5.468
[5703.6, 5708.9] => 4.864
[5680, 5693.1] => 5.15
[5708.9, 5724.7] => 5.114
